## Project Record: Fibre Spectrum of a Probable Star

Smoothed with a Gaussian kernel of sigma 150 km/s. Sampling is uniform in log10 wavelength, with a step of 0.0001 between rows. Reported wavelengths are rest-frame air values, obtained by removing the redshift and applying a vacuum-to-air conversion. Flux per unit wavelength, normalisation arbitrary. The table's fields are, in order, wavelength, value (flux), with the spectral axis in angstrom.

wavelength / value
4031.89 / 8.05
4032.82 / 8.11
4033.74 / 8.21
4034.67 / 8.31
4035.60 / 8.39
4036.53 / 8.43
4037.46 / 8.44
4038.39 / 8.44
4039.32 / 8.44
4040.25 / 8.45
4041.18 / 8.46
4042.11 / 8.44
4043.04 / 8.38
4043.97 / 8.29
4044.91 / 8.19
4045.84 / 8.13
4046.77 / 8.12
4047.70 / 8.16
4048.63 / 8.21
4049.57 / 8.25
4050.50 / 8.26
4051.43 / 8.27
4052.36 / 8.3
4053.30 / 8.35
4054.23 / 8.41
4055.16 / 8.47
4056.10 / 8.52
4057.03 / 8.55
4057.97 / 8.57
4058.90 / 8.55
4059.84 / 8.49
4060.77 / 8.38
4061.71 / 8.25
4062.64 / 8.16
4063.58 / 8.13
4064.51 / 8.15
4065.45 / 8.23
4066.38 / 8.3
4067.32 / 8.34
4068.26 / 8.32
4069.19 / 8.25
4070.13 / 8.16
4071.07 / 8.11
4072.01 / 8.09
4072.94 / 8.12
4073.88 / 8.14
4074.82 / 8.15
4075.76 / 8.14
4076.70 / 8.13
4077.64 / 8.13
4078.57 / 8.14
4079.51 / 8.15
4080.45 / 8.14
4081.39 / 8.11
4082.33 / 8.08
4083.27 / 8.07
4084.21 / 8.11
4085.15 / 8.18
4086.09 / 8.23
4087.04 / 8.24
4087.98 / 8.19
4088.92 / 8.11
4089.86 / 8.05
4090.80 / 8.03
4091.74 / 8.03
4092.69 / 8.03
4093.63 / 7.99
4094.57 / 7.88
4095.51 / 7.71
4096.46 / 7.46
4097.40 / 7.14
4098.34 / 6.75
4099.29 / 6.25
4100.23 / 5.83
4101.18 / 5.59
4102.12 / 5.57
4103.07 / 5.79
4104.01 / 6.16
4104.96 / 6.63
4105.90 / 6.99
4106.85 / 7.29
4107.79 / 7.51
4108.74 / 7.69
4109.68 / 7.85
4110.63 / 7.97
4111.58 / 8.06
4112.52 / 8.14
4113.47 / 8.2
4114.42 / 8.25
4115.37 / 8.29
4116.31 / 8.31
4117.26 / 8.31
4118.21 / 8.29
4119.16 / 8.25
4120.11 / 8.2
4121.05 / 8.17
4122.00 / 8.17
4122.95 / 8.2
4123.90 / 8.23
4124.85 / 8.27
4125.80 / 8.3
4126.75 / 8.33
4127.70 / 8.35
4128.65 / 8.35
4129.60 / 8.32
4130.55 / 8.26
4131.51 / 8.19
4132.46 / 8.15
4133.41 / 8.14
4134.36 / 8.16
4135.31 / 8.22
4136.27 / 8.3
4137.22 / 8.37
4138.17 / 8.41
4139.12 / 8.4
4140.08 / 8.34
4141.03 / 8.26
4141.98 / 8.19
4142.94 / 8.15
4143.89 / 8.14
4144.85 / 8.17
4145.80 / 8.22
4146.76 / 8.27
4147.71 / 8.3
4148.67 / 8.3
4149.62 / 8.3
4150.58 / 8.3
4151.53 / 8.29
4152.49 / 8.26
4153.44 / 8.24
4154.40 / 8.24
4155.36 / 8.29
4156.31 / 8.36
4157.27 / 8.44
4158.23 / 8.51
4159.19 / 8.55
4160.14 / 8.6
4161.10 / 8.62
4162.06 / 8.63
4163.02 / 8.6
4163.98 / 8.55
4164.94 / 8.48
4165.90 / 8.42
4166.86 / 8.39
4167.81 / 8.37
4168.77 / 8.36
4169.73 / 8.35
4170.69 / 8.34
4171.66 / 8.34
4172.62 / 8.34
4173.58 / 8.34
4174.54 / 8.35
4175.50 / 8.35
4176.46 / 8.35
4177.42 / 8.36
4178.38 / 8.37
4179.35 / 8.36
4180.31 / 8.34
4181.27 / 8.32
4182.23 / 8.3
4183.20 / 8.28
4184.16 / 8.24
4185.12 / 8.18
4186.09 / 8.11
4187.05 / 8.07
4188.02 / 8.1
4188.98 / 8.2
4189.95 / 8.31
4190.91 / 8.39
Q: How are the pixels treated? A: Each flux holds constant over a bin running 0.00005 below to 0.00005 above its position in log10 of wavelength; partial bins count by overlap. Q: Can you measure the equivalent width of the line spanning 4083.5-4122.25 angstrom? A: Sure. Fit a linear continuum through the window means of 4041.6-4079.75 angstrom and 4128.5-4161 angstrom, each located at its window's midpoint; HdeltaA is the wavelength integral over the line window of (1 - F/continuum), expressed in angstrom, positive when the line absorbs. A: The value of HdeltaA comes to 3.2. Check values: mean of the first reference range 8.27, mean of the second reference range 8.3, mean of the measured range 7.61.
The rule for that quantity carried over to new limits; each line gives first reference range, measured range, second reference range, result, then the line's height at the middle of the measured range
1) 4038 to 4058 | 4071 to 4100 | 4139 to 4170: 1.5 angstrom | 8.35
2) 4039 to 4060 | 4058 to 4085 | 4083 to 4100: -0.5 angstrom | 8.05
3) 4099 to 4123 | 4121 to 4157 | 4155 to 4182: -1.5 angstrom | 7.93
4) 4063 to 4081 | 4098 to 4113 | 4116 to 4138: 2.4 angstrom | 8.22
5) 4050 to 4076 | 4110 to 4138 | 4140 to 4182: 0.3 angstrom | 8.33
